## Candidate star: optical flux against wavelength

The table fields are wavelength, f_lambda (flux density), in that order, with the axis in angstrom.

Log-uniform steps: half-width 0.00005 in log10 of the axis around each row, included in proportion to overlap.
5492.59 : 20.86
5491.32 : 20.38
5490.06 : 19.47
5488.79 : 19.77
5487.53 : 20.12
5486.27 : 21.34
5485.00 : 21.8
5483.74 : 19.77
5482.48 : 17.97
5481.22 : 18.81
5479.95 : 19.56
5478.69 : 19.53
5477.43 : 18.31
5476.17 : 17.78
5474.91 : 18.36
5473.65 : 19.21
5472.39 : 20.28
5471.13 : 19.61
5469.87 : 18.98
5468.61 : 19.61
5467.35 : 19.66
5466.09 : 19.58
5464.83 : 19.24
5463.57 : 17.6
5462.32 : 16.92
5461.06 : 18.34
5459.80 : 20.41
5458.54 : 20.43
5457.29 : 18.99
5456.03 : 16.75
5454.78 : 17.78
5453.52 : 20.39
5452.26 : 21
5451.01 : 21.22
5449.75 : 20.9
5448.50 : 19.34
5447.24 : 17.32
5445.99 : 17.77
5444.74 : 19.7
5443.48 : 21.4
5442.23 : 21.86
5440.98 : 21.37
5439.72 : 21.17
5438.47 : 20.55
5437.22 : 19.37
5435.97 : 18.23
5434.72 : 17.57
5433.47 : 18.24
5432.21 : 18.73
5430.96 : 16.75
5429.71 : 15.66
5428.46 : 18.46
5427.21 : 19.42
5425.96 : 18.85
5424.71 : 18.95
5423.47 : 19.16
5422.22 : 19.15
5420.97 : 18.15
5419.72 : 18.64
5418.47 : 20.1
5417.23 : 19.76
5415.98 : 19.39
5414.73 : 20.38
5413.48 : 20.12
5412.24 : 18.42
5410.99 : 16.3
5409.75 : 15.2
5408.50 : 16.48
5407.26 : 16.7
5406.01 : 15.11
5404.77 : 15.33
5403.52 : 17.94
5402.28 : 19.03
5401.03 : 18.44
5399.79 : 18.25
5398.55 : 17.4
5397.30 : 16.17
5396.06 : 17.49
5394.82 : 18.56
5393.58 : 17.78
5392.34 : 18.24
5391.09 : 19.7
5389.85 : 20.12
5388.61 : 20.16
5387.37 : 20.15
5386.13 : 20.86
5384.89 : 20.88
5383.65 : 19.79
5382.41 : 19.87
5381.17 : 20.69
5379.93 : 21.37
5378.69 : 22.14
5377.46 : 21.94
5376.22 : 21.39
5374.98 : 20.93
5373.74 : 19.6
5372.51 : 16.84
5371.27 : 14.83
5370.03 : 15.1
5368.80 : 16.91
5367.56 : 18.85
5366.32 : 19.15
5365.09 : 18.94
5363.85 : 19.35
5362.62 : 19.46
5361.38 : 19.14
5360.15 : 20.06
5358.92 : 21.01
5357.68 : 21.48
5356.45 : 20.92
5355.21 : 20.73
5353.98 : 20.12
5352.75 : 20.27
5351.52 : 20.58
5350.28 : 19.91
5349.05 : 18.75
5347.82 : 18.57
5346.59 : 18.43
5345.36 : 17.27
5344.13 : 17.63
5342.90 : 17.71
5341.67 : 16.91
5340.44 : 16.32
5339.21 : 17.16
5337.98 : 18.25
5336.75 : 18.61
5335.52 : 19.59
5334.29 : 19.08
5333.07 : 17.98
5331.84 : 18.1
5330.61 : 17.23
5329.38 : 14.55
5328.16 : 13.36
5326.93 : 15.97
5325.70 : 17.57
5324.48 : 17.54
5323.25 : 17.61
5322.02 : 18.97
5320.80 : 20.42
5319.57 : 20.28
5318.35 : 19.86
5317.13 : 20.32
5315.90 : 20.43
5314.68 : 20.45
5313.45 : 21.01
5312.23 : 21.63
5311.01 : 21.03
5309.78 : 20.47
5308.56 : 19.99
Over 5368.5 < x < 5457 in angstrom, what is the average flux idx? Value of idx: 18.9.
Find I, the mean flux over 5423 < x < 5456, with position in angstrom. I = 19.2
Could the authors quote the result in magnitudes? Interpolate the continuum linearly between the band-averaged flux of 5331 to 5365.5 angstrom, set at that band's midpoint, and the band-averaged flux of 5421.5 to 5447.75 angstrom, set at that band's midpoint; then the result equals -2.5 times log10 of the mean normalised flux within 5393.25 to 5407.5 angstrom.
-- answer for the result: 0.100 mag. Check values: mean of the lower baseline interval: 19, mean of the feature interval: 17.4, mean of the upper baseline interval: 19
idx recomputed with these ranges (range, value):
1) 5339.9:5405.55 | 19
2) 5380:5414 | 18.4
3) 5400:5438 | 18.1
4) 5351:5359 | 20.7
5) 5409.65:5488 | 19.2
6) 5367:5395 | 19.4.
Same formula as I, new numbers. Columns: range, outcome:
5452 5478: 19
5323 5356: 18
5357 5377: 19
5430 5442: 19.1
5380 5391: 20.3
